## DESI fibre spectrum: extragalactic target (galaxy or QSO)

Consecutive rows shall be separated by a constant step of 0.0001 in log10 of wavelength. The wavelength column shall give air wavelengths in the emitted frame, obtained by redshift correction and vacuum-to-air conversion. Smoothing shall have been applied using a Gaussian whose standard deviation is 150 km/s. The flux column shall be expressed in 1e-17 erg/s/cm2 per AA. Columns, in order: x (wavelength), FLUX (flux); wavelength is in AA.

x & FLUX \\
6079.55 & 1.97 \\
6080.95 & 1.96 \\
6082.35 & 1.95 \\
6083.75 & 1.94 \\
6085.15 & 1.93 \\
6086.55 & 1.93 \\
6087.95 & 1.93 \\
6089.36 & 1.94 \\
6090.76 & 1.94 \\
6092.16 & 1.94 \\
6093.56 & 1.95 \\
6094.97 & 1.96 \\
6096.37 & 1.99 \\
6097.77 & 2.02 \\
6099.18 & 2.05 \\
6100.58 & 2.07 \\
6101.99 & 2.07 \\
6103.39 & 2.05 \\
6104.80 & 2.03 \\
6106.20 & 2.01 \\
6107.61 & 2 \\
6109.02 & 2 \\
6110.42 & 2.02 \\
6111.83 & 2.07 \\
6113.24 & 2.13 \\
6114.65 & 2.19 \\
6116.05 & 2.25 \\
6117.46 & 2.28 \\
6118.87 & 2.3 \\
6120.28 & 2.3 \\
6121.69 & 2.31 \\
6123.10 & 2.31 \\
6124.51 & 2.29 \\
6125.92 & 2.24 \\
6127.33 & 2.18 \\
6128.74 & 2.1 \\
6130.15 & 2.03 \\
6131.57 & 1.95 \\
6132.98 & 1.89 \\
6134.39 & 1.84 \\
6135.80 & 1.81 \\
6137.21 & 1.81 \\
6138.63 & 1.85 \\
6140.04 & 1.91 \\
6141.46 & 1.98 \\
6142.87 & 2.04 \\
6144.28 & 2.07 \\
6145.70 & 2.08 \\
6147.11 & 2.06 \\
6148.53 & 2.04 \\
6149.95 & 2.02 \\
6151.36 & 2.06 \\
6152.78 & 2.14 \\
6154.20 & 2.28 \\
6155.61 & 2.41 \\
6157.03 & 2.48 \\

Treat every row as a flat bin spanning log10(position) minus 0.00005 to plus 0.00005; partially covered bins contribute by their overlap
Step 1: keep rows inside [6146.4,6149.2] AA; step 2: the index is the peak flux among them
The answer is 2.06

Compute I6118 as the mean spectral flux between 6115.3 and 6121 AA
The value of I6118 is 2.28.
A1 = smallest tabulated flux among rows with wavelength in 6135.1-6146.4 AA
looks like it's 1.81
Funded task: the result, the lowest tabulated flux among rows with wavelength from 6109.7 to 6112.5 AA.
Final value 2.02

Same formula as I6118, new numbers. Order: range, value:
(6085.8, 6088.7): 1.93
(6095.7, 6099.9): 2.02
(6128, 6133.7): 1.99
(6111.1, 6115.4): 2.13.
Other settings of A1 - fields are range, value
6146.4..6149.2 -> 2.04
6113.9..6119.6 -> 2.19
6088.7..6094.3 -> 1.94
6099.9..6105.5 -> 2.03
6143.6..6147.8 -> 2.06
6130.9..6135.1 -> 1.84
